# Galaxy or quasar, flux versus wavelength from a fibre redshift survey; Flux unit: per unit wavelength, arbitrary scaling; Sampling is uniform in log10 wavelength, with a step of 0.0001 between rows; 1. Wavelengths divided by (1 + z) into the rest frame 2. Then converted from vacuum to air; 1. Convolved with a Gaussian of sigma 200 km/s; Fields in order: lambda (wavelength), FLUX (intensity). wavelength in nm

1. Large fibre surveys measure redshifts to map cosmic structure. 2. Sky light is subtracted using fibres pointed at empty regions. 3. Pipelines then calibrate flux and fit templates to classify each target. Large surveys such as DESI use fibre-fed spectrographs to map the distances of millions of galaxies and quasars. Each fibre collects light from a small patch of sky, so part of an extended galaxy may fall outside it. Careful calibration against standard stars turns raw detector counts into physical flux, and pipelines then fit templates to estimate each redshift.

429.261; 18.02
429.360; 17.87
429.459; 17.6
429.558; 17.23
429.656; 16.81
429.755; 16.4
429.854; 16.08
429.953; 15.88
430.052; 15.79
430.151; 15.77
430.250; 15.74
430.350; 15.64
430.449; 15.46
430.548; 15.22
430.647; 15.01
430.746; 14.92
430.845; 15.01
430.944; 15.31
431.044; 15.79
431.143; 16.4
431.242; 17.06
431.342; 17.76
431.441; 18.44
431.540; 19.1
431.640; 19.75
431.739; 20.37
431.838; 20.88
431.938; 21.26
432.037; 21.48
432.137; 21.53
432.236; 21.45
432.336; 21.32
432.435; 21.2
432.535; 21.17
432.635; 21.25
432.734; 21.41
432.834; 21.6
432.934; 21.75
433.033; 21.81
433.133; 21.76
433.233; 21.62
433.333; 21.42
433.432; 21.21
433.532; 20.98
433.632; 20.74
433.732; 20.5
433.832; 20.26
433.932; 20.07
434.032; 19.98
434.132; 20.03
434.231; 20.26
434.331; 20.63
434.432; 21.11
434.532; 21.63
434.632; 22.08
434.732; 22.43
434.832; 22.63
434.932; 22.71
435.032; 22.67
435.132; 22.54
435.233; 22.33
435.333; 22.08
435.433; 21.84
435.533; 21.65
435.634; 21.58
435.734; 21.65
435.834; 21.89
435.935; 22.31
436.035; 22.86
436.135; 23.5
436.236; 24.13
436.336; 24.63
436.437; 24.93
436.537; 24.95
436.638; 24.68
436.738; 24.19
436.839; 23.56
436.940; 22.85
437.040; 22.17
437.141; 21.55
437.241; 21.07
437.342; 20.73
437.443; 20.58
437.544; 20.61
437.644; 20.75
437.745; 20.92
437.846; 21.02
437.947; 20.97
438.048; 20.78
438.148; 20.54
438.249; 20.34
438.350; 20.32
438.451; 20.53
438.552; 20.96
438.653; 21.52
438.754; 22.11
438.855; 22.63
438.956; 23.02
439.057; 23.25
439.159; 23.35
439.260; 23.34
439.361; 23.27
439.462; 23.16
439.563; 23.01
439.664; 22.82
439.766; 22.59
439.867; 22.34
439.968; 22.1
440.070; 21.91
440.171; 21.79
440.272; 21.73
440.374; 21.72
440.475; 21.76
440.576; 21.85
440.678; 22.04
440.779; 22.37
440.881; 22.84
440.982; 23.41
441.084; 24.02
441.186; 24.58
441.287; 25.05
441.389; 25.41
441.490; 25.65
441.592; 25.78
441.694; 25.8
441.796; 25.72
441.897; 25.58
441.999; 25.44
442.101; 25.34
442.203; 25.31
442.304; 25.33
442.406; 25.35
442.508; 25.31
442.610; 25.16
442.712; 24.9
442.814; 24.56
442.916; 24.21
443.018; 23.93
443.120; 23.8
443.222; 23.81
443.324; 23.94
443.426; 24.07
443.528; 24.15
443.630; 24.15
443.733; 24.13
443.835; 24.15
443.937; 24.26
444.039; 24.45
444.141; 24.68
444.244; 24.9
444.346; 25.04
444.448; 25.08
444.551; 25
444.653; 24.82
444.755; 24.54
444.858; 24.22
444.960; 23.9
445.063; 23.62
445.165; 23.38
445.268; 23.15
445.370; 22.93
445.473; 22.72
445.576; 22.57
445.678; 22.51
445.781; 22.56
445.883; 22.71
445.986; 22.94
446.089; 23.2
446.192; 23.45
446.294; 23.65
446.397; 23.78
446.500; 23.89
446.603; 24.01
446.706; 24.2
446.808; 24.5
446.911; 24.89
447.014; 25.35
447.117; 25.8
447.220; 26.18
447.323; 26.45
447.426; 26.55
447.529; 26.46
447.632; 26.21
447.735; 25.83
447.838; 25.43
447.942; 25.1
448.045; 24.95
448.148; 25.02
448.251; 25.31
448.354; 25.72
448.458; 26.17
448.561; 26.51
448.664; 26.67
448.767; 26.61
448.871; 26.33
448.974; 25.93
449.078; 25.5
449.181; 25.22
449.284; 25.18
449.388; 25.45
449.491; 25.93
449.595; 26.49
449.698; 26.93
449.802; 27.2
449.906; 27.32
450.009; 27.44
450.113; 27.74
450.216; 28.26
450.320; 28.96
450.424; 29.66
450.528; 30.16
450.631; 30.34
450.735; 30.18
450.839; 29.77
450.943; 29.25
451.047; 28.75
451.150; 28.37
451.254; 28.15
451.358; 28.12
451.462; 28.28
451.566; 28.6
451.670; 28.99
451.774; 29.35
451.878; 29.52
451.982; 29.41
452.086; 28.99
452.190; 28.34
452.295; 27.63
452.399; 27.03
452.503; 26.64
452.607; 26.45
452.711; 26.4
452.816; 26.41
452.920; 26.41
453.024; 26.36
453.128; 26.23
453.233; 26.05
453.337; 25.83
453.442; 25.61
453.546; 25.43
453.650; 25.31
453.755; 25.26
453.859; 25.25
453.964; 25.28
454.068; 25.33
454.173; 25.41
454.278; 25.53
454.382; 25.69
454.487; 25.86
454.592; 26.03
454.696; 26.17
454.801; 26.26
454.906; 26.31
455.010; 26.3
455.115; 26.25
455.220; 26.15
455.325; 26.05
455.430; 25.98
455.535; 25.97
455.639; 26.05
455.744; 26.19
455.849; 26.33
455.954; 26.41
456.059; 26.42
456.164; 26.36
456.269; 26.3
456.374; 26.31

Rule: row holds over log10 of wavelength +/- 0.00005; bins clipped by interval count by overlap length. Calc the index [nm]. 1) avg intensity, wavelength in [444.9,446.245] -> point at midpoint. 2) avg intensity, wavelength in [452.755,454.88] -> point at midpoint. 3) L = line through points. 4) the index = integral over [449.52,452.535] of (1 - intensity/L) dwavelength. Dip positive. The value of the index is -0.437 nm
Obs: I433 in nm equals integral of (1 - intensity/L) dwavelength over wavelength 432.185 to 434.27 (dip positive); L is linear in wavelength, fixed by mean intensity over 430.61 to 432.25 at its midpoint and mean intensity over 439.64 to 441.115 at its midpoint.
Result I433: -0.21 nm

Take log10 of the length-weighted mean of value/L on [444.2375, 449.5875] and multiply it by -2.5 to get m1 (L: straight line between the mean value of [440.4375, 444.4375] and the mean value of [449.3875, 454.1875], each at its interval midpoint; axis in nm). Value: 0.05 mag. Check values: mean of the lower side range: 24.4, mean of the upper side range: 27.5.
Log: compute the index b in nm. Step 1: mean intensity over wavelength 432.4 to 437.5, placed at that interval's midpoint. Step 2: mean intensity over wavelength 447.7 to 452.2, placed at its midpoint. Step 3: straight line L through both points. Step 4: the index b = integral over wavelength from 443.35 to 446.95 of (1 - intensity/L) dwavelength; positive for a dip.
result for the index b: 0.25 nm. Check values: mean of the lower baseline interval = 21.9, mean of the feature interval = 23.9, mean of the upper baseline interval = 27.4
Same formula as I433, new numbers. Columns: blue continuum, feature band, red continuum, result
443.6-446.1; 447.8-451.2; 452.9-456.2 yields -0.308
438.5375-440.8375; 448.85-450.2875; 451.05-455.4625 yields -0.054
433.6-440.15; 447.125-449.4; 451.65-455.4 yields -0.070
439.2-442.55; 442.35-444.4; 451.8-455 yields -0.014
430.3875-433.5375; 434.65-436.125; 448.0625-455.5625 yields -0.113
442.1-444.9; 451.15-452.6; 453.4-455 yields -0.164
